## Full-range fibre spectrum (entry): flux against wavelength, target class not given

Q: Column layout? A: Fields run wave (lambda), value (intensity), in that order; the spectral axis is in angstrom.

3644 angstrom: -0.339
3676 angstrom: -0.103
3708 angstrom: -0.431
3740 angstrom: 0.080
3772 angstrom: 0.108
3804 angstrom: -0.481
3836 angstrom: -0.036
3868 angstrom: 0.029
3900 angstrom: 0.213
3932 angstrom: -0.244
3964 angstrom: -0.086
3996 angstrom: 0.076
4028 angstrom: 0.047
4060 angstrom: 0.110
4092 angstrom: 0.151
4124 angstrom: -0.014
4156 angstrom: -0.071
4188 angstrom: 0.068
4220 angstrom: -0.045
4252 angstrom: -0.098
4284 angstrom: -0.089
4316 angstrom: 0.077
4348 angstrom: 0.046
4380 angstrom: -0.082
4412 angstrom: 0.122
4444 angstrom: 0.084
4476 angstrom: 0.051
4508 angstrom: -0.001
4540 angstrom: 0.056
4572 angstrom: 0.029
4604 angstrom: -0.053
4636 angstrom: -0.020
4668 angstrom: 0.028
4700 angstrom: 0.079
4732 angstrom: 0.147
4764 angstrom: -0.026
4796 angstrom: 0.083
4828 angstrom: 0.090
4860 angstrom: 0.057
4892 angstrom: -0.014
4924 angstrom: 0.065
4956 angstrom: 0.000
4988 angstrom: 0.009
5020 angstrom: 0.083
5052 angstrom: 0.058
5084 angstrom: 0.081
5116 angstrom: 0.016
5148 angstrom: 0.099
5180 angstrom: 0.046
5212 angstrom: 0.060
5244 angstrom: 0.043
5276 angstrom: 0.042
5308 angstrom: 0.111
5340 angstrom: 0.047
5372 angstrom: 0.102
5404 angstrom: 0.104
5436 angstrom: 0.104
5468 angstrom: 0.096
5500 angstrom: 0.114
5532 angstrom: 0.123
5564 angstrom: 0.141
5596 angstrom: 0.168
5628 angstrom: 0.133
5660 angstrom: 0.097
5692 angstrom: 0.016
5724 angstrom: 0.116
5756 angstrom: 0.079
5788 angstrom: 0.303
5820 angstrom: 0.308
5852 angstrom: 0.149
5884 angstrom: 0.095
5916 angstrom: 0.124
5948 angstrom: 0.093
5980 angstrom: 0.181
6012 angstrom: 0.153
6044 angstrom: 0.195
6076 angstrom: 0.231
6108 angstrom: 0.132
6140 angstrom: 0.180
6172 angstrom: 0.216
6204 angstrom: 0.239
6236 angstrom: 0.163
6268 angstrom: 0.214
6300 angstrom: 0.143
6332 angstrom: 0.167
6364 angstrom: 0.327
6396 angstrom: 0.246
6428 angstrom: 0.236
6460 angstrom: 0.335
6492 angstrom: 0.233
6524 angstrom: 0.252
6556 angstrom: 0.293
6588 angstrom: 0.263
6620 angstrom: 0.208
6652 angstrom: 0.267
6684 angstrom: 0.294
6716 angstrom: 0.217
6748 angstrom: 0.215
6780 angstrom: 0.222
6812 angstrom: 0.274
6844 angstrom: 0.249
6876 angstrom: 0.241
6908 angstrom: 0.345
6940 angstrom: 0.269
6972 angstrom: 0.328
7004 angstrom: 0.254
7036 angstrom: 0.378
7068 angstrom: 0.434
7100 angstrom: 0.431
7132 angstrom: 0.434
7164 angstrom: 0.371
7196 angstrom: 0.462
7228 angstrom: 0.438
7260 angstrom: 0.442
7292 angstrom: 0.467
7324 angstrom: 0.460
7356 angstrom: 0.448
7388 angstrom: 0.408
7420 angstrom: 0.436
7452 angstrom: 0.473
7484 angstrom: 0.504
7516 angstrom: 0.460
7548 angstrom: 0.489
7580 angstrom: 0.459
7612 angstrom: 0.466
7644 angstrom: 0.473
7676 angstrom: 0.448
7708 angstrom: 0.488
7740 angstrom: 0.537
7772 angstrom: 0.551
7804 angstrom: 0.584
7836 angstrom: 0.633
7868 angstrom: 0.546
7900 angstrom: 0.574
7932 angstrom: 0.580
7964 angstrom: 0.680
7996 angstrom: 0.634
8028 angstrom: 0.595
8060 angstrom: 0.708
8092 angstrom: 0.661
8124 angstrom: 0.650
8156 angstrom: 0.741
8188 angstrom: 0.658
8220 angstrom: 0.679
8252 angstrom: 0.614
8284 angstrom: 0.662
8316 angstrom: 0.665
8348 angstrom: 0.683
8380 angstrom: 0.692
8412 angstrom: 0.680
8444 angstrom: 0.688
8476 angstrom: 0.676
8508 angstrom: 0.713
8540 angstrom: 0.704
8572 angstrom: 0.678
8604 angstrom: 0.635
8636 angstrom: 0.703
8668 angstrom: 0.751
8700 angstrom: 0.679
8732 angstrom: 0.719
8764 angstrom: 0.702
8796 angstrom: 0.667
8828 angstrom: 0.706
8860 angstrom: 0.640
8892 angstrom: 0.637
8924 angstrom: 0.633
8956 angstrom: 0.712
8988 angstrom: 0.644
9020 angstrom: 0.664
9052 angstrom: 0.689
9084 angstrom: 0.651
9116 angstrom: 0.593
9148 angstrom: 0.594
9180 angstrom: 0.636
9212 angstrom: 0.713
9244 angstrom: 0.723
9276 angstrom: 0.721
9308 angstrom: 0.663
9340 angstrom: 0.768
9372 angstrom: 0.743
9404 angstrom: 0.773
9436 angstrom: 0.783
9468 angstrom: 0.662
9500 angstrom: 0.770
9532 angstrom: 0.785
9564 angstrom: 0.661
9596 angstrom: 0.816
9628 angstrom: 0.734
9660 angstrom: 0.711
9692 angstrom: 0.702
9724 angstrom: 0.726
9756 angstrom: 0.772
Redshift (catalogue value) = 0.766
